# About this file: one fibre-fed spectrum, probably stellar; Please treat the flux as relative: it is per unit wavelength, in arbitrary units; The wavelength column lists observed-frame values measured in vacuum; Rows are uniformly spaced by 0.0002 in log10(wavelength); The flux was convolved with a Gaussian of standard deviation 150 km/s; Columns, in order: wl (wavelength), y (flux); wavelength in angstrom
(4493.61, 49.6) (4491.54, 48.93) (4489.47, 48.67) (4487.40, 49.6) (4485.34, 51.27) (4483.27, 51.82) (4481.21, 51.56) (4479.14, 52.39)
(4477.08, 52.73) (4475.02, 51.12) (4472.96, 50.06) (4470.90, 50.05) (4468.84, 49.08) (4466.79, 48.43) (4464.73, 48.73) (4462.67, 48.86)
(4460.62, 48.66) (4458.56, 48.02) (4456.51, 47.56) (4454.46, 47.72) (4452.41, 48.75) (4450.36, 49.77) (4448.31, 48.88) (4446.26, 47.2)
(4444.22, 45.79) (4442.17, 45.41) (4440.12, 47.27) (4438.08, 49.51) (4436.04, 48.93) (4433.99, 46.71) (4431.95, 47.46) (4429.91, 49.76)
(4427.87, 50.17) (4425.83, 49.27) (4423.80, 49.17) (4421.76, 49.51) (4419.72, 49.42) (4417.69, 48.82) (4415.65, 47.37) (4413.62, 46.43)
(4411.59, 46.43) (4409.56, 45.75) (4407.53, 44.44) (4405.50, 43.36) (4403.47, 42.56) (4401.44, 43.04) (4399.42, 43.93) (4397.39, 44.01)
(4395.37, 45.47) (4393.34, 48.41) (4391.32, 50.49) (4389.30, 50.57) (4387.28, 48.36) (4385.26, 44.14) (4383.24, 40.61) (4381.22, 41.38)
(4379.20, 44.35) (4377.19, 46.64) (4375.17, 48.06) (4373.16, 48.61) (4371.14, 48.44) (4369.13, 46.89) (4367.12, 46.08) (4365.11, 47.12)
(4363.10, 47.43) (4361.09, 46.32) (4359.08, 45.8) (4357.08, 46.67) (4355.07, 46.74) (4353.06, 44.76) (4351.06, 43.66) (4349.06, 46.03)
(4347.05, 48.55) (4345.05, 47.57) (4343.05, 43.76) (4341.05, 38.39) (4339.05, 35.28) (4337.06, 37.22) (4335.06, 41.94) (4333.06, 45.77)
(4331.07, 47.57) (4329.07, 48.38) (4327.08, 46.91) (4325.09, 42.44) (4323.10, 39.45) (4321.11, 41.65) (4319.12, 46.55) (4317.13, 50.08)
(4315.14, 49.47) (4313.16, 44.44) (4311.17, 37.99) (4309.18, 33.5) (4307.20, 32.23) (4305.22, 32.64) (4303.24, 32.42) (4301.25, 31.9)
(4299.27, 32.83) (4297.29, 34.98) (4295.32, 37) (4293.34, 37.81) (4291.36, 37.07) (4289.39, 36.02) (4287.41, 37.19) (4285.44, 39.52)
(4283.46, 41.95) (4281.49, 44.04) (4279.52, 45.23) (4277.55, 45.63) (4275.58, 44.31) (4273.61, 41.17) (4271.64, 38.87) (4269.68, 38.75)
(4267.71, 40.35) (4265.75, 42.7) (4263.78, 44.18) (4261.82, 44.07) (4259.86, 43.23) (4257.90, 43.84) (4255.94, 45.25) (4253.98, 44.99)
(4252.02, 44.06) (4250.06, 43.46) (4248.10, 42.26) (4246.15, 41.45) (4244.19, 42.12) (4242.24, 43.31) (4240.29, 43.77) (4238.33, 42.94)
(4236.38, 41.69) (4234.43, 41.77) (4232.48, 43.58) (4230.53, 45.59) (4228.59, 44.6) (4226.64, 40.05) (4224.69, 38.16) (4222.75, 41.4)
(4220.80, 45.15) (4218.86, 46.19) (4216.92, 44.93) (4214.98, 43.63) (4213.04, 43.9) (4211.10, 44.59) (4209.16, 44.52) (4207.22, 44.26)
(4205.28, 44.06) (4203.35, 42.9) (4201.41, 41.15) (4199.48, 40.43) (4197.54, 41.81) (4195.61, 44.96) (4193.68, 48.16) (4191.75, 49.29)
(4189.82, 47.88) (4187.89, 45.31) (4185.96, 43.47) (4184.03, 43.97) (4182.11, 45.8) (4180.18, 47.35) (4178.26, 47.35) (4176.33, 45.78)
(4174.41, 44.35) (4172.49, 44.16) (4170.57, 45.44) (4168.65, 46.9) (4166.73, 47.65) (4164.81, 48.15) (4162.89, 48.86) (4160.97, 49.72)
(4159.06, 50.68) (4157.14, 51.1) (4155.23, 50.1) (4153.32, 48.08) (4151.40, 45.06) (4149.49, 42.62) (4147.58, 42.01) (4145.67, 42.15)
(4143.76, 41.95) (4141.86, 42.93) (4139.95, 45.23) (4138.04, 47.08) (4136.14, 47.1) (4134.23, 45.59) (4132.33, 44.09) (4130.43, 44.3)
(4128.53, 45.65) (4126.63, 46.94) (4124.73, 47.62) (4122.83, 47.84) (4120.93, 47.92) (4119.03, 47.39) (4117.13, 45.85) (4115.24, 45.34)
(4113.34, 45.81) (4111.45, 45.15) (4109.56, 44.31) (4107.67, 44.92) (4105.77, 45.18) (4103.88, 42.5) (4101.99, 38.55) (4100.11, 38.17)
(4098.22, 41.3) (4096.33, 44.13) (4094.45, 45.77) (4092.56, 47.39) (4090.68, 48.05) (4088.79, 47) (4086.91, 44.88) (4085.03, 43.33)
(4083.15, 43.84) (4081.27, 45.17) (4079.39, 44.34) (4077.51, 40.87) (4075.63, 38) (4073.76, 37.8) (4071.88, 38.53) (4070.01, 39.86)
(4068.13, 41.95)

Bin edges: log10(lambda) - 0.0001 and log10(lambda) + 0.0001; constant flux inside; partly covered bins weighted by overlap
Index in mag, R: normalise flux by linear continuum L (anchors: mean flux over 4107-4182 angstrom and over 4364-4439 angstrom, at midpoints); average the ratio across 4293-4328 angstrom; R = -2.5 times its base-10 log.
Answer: 0.19 mag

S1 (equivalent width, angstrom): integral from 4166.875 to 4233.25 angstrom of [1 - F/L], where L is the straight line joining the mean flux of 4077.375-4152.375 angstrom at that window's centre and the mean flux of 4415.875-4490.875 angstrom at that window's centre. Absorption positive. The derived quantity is 1.88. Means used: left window 44.7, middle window 44.5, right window 49.1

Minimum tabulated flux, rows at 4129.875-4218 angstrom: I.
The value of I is 40.43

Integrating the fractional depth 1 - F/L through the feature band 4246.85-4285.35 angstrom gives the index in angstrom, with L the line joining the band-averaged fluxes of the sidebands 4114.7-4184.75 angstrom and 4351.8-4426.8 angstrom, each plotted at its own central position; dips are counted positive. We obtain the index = 2.8 angstrom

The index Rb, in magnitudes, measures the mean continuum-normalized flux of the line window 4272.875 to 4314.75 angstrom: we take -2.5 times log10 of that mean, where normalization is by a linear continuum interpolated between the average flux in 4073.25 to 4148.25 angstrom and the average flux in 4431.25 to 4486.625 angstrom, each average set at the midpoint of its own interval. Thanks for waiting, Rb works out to 0.22 mag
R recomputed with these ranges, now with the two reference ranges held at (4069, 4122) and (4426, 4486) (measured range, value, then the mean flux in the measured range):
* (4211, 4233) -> 0.05 mag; 43.4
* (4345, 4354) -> 0.03 mag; 46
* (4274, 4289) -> 0.10 mag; 42.2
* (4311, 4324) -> 0.06 mag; 44.7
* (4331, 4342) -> 0.17 mag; 40.5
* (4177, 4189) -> -0.01 mag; 45.6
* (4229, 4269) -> 0.07 mag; 43.2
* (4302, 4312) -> 0.36 mag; 33.6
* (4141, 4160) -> -0.03 mag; 45.7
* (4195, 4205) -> 0.07 mag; 42.3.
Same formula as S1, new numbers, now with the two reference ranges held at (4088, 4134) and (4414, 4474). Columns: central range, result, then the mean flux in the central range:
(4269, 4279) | 1.0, 42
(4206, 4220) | 0.5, 44.6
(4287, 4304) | 4.2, 35.2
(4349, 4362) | 0.5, 45.7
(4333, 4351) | 1.8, 42.6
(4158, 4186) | -0.7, 46.8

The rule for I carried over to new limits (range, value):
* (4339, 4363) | 35.28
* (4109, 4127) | 44.31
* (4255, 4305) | 31.9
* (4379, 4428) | 40.61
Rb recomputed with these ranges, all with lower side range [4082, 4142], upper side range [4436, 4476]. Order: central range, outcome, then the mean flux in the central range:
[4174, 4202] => 0.01 mag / 45.2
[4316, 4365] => 0.06 mag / 44.6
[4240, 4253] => 0.09 mag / 42.9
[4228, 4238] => 0.07 mag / 43.4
